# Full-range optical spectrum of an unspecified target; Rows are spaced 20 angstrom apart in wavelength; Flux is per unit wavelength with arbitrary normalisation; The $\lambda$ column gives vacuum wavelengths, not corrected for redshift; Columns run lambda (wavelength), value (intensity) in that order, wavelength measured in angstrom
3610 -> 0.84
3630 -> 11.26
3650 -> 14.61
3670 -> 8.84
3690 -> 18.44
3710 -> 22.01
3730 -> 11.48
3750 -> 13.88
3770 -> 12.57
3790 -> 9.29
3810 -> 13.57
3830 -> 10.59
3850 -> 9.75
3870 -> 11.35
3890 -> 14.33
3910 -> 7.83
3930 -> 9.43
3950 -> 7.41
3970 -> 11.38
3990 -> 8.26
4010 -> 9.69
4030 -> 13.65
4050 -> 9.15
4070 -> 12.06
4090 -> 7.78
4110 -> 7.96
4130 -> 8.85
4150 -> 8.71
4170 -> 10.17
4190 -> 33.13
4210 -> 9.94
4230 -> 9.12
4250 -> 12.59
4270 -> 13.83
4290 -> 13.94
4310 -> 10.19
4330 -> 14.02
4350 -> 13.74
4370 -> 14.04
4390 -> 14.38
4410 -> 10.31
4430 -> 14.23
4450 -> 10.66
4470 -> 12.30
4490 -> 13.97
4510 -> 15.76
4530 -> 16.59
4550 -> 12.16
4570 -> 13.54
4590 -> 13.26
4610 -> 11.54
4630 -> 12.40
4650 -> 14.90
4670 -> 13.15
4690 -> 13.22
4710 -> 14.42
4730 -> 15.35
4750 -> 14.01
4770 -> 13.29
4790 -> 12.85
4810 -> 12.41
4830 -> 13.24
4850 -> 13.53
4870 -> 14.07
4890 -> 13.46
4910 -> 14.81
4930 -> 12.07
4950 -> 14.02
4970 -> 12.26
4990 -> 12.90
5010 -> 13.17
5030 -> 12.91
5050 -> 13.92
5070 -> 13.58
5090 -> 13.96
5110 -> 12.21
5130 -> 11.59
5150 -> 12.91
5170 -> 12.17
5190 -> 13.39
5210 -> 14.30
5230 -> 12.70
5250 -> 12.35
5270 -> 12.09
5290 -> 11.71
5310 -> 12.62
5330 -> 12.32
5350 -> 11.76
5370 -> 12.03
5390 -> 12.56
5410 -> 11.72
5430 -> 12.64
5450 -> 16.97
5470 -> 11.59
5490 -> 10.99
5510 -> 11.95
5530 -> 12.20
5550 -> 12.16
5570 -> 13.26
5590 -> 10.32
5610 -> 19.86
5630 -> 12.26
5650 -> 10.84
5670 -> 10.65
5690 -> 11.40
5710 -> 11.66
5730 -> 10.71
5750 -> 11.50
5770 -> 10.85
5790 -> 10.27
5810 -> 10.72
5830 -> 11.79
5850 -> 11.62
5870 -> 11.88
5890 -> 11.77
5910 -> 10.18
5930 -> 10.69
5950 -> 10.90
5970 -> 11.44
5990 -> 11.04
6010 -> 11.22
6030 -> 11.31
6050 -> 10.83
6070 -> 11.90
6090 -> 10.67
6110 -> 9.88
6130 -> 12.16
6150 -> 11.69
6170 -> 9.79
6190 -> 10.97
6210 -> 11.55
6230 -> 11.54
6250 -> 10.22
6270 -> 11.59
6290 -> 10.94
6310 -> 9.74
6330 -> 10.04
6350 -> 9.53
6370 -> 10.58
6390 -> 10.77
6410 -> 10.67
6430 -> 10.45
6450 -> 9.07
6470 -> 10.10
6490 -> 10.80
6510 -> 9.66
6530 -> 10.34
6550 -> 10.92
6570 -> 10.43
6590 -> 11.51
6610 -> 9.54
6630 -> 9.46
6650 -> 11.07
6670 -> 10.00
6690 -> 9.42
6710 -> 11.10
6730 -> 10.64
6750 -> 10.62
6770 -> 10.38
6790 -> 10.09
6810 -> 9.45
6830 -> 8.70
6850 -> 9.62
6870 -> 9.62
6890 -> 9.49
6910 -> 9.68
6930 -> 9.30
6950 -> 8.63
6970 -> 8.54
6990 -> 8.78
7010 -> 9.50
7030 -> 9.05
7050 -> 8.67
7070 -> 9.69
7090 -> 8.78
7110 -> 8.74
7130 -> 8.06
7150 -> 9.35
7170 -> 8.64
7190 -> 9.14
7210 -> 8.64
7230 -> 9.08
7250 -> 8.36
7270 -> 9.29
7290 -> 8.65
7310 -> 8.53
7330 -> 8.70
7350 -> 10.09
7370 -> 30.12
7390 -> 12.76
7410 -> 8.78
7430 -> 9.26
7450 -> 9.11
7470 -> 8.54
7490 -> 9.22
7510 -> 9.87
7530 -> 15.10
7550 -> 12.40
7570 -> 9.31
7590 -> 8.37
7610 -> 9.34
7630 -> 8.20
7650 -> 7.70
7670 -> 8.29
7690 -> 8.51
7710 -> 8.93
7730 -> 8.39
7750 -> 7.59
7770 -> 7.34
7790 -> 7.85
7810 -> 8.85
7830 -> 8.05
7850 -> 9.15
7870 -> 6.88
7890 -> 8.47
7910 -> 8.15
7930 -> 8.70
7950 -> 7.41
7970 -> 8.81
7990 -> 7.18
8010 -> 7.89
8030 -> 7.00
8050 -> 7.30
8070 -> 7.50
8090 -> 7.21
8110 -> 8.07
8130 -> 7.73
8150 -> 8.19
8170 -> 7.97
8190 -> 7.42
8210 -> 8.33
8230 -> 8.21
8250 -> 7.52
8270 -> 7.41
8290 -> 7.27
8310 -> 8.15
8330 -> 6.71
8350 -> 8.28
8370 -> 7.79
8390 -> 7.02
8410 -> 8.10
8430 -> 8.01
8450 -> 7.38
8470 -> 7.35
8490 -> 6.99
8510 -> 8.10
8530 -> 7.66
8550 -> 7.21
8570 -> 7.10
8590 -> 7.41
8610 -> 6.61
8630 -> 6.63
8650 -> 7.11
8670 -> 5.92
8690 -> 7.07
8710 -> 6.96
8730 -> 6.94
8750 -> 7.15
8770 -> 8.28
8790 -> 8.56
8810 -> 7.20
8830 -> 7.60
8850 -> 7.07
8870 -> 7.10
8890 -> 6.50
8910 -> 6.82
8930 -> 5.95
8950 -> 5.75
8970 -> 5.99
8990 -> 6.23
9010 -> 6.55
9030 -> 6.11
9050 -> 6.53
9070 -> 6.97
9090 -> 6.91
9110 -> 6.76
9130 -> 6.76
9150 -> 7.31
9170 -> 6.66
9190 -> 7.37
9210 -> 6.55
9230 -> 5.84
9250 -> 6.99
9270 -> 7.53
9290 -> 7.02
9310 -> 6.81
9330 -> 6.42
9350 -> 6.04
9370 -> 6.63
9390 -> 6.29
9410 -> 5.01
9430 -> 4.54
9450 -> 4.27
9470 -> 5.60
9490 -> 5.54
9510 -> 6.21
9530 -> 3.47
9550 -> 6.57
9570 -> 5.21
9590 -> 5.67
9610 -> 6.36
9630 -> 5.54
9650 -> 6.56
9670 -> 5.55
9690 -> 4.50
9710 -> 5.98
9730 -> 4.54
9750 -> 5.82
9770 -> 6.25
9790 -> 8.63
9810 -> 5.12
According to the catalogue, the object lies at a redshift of 0.122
